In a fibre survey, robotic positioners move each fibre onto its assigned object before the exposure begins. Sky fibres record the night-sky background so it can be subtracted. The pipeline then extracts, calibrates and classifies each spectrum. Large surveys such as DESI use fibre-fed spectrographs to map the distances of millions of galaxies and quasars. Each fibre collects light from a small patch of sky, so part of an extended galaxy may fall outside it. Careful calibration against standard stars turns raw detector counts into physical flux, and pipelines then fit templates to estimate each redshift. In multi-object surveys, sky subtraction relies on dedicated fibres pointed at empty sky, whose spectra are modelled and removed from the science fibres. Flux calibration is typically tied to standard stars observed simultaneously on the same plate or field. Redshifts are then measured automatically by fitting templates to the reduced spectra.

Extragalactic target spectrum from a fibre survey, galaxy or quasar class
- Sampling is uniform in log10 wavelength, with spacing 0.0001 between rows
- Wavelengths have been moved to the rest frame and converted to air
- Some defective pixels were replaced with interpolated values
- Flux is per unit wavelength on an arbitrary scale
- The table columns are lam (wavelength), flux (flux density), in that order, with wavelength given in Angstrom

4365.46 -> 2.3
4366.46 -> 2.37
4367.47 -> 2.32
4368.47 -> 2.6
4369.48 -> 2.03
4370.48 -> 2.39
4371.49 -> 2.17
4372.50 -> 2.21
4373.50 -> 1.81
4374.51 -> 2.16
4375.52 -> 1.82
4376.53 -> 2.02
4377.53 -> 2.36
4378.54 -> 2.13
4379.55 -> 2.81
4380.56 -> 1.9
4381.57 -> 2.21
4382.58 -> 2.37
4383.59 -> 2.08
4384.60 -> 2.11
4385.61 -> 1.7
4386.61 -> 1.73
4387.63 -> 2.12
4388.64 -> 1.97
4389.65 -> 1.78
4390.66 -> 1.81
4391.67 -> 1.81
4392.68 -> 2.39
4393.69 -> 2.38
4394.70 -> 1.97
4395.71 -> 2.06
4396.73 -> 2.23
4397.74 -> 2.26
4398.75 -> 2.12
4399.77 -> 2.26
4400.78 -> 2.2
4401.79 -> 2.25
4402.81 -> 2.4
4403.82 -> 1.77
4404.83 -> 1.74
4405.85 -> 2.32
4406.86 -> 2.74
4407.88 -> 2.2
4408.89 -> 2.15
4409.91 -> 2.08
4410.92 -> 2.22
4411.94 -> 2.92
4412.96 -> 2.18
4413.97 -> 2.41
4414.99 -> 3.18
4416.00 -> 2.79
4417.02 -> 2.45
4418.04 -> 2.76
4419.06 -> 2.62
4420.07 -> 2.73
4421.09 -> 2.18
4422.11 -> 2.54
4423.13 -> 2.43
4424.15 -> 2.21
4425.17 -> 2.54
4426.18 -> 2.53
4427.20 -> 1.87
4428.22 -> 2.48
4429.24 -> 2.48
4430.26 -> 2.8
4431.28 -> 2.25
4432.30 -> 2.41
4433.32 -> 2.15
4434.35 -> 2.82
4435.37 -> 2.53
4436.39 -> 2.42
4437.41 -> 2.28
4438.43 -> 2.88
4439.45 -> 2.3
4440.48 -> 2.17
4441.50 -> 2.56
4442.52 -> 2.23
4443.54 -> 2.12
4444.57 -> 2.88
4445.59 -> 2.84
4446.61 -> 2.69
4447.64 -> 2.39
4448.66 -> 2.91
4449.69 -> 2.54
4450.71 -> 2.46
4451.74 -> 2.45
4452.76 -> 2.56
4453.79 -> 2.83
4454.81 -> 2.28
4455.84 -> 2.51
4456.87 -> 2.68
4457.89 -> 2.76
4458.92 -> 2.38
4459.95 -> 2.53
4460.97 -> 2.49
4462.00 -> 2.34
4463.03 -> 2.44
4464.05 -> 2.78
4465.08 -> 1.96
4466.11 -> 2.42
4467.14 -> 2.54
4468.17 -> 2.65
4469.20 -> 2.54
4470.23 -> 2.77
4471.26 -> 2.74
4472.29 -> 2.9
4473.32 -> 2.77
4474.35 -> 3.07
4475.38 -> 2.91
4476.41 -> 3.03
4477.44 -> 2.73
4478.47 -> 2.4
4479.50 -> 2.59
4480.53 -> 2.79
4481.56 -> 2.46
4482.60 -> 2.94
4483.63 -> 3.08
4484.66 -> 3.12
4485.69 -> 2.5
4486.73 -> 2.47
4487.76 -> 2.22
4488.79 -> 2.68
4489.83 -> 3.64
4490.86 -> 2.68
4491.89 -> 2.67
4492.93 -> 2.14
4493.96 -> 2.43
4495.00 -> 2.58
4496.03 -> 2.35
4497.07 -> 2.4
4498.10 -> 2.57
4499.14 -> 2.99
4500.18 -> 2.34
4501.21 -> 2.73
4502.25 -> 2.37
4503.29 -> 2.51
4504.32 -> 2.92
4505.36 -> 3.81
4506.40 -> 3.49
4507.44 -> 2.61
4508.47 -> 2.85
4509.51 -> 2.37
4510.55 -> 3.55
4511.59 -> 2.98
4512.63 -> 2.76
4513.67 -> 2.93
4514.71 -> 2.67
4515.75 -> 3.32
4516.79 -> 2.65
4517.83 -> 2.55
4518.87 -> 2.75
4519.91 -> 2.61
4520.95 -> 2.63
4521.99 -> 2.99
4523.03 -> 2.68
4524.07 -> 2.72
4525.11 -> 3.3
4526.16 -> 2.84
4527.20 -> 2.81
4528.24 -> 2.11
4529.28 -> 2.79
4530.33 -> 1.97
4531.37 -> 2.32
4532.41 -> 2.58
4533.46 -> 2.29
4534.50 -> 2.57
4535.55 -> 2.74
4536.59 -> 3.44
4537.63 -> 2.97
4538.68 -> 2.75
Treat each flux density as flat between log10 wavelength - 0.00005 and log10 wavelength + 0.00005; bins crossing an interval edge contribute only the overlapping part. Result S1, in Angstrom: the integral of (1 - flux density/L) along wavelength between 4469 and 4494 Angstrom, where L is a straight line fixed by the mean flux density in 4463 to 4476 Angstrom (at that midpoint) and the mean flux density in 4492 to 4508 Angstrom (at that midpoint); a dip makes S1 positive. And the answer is -0.63 Angstrom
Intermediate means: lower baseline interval 2.66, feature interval 2.74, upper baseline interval 2.68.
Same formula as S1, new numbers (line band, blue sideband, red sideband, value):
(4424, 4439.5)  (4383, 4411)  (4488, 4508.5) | -0.85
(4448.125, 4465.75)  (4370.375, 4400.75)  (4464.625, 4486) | 0.44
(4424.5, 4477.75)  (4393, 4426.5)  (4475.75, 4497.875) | -0.54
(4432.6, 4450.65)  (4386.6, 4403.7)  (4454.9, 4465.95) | -1.07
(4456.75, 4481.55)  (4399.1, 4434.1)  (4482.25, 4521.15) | -0.09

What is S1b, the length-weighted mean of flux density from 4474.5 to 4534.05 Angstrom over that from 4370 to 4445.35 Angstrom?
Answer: 1.19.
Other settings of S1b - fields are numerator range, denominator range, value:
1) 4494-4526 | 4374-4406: 1.33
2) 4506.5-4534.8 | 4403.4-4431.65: 1.13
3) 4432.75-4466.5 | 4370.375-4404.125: 1.19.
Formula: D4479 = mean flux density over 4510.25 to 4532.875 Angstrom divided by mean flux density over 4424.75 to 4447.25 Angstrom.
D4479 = 1.1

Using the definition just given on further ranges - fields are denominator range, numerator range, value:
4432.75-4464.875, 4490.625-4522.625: 1.09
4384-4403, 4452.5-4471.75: 1.22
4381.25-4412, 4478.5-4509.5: 1.27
